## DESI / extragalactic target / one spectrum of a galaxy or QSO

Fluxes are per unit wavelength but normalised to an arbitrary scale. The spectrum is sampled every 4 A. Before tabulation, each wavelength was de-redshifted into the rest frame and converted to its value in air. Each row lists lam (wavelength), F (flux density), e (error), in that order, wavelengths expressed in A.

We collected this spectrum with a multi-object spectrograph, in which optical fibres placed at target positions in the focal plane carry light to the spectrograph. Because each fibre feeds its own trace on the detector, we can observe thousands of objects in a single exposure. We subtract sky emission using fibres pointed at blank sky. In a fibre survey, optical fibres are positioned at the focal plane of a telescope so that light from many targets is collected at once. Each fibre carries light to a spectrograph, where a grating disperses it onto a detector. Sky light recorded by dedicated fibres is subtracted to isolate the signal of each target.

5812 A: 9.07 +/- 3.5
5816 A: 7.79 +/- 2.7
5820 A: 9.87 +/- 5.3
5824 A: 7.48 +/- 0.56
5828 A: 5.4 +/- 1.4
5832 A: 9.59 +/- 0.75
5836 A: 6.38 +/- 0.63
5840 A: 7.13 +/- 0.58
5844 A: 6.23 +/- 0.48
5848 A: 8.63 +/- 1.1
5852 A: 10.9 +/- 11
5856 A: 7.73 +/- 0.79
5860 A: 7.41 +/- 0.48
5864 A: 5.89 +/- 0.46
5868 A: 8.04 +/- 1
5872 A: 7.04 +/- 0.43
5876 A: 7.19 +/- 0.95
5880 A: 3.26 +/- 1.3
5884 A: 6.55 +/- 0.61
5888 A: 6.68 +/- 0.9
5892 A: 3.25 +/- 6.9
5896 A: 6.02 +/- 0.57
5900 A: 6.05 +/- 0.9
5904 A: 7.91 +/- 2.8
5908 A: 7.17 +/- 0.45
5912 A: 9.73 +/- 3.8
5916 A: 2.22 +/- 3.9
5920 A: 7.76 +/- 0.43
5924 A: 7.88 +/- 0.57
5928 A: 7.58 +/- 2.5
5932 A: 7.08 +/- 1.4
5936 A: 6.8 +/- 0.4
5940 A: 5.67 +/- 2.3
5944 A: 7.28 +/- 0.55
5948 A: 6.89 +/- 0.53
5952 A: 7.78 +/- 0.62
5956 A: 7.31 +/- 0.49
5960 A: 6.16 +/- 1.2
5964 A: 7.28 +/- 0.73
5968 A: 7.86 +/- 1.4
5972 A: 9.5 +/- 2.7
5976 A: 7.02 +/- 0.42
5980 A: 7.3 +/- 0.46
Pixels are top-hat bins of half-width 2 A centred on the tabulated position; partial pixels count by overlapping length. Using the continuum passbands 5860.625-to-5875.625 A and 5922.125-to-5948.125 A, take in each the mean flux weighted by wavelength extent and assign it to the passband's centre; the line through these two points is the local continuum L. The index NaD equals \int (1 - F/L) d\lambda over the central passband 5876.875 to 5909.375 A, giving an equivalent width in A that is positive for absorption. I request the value 5.4 A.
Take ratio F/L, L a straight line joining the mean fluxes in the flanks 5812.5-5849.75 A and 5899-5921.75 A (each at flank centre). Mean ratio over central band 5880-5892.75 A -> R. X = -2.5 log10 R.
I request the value 0.30 mag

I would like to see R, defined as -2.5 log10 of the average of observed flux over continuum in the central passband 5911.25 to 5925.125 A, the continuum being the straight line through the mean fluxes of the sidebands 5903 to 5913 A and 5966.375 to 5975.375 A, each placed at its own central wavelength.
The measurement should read 0.24 mag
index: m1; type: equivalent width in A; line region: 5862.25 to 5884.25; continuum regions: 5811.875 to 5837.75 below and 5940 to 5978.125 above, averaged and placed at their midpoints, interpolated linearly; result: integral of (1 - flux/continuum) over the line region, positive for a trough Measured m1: 3.9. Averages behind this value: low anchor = 7.87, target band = 6.32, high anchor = 7.36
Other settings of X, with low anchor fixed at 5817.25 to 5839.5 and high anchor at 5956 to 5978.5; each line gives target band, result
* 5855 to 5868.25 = 0.08 mag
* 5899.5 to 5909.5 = 0.06 mag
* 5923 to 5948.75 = 0.09 mag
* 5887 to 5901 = 0.38 mag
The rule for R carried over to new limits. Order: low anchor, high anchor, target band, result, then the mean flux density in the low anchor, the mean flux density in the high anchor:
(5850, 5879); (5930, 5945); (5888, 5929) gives 0.08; 7.59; 6.67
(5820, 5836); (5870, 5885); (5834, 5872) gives -0.12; 7.65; 5.97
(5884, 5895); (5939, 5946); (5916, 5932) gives -0.13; 5.35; 6.59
